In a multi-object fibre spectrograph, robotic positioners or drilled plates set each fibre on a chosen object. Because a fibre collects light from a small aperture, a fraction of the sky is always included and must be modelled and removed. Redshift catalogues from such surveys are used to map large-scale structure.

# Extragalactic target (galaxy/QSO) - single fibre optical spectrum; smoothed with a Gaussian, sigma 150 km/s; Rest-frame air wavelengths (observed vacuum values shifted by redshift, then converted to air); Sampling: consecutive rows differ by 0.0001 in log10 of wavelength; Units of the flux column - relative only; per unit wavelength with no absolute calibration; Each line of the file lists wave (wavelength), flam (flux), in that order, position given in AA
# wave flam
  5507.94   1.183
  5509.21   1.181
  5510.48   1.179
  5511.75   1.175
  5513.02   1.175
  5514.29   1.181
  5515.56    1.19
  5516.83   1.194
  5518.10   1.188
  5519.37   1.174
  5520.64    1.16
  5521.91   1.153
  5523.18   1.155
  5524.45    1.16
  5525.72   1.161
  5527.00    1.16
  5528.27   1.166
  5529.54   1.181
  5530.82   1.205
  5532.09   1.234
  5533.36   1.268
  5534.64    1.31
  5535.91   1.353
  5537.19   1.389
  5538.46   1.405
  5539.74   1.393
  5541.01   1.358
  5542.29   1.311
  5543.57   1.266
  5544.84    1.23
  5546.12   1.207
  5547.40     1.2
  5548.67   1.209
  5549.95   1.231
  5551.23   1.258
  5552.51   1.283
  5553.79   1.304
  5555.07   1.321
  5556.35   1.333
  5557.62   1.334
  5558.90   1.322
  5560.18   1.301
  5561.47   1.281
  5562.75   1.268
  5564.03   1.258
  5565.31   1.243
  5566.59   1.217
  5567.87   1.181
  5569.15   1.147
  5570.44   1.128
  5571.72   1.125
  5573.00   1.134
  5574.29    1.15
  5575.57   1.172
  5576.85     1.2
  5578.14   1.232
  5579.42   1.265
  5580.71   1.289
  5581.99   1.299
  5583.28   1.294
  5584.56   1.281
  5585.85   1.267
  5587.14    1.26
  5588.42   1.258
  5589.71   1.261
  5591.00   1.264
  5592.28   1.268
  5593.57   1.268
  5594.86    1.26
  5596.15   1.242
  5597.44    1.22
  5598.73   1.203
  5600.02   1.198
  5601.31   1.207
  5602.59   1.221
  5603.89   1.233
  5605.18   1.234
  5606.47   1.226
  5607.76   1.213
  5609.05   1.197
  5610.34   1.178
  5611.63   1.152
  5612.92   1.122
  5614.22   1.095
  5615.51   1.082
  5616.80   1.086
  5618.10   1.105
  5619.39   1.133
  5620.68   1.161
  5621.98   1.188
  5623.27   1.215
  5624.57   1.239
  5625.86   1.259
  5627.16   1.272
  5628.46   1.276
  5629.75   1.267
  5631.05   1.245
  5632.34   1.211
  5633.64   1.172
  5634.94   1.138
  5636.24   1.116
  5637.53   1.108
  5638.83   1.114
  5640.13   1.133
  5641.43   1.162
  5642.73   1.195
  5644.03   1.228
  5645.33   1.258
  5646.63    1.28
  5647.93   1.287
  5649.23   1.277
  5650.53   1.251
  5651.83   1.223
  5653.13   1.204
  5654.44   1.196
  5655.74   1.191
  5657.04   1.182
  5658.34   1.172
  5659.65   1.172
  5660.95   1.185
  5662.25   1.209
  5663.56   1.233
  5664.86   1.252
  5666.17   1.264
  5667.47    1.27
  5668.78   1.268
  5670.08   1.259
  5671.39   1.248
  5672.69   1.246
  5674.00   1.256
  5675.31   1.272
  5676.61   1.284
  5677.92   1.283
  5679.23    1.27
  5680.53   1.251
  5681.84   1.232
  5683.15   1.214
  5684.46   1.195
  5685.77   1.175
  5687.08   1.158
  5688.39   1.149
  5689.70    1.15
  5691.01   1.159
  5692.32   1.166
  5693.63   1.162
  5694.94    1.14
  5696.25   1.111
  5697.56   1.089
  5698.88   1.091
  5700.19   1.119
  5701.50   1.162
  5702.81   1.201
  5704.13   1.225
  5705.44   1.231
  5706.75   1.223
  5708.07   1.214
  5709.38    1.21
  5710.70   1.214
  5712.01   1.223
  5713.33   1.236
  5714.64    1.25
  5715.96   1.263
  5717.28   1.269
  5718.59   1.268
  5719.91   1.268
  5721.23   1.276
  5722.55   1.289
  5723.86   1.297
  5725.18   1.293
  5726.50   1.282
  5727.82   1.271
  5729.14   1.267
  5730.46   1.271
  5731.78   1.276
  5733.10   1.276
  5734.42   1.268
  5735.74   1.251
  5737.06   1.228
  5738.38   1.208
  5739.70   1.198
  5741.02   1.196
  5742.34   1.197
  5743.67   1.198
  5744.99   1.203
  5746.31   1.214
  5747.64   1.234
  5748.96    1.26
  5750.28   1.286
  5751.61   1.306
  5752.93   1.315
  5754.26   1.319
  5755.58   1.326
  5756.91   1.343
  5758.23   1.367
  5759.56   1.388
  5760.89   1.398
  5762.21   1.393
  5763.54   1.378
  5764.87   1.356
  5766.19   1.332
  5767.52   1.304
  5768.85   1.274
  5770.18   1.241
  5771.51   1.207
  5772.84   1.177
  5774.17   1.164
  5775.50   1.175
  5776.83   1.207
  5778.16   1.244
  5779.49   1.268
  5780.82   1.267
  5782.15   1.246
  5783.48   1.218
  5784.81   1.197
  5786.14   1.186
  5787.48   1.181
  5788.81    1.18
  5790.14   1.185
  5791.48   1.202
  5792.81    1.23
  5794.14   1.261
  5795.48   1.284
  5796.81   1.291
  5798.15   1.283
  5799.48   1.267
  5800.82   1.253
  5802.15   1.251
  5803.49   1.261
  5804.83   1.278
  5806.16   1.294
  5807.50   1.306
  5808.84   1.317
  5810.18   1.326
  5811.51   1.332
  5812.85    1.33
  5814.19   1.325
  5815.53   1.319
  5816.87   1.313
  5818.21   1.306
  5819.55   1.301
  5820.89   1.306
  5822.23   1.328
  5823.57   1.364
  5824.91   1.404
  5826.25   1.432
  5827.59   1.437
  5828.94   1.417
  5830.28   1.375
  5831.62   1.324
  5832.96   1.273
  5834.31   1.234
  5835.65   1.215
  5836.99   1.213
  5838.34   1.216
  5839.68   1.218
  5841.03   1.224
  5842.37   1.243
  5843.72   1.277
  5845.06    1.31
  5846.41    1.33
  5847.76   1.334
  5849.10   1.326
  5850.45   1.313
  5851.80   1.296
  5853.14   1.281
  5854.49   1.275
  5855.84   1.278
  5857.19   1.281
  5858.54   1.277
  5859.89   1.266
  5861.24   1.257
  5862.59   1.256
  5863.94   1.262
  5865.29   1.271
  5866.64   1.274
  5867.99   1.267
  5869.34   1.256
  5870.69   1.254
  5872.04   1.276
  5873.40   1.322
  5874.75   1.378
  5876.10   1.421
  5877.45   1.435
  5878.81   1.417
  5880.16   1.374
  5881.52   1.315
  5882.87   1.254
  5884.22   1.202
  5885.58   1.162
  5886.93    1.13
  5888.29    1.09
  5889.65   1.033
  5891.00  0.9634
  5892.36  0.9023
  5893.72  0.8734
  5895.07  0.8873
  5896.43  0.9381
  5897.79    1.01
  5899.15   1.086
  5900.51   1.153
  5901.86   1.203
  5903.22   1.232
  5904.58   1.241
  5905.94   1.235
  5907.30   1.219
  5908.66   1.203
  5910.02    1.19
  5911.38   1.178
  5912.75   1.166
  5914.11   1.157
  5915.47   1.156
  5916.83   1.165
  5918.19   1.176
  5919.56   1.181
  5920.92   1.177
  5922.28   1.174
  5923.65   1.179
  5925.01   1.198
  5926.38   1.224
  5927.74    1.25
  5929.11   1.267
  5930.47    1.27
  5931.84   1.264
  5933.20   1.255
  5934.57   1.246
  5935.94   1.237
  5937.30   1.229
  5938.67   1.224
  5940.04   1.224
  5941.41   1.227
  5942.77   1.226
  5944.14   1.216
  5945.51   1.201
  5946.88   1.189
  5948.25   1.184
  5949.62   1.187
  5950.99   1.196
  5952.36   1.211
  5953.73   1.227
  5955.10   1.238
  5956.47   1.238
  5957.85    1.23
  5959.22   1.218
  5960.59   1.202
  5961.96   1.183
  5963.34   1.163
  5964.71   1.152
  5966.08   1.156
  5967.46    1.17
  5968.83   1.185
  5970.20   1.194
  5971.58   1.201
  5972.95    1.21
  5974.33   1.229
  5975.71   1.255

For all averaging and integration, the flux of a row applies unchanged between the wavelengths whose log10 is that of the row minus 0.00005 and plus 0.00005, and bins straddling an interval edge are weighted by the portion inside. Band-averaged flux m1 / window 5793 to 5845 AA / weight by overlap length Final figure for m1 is 1.3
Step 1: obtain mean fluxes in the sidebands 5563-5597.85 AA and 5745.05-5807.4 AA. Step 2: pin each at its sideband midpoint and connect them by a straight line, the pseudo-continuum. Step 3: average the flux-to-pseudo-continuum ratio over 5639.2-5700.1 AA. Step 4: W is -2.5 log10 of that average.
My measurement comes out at 0.03 mag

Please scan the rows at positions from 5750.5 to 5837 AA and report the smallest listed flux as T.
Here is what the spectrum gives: 1.164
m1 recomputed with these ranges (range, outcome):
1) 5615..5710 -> 1.2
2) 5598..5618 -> 1.17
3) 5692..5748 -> 1.22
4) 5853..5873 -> 1.27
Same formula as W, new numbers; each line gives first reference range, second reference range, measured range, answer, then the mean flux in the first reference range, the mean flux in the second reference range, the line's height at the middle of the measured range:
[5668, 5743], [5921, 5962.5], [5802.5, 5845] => -0.07 mag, 1.22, 1.22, 1.22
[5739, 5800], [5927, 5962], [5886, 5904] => 0.18 mag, 1.26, 1.23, 1.24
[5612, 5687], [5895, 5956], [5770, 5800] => -0.02 mag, 1.21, 1.19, 1.2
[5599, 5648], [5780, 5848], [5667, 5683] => -0.04 mag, 1.19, 1.28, 1.21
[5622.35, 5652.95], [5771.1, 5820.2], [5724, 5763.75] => -0.03 mag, 1.21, 1.26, 1.24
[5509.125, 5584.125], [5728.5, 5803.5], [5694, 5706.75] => 0.09 mag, 1.24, 1.26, 1.25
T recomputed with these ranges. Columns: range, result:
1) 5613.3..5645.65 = 1.082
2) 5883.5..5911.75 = 0.8734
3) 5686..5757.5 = 1.089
